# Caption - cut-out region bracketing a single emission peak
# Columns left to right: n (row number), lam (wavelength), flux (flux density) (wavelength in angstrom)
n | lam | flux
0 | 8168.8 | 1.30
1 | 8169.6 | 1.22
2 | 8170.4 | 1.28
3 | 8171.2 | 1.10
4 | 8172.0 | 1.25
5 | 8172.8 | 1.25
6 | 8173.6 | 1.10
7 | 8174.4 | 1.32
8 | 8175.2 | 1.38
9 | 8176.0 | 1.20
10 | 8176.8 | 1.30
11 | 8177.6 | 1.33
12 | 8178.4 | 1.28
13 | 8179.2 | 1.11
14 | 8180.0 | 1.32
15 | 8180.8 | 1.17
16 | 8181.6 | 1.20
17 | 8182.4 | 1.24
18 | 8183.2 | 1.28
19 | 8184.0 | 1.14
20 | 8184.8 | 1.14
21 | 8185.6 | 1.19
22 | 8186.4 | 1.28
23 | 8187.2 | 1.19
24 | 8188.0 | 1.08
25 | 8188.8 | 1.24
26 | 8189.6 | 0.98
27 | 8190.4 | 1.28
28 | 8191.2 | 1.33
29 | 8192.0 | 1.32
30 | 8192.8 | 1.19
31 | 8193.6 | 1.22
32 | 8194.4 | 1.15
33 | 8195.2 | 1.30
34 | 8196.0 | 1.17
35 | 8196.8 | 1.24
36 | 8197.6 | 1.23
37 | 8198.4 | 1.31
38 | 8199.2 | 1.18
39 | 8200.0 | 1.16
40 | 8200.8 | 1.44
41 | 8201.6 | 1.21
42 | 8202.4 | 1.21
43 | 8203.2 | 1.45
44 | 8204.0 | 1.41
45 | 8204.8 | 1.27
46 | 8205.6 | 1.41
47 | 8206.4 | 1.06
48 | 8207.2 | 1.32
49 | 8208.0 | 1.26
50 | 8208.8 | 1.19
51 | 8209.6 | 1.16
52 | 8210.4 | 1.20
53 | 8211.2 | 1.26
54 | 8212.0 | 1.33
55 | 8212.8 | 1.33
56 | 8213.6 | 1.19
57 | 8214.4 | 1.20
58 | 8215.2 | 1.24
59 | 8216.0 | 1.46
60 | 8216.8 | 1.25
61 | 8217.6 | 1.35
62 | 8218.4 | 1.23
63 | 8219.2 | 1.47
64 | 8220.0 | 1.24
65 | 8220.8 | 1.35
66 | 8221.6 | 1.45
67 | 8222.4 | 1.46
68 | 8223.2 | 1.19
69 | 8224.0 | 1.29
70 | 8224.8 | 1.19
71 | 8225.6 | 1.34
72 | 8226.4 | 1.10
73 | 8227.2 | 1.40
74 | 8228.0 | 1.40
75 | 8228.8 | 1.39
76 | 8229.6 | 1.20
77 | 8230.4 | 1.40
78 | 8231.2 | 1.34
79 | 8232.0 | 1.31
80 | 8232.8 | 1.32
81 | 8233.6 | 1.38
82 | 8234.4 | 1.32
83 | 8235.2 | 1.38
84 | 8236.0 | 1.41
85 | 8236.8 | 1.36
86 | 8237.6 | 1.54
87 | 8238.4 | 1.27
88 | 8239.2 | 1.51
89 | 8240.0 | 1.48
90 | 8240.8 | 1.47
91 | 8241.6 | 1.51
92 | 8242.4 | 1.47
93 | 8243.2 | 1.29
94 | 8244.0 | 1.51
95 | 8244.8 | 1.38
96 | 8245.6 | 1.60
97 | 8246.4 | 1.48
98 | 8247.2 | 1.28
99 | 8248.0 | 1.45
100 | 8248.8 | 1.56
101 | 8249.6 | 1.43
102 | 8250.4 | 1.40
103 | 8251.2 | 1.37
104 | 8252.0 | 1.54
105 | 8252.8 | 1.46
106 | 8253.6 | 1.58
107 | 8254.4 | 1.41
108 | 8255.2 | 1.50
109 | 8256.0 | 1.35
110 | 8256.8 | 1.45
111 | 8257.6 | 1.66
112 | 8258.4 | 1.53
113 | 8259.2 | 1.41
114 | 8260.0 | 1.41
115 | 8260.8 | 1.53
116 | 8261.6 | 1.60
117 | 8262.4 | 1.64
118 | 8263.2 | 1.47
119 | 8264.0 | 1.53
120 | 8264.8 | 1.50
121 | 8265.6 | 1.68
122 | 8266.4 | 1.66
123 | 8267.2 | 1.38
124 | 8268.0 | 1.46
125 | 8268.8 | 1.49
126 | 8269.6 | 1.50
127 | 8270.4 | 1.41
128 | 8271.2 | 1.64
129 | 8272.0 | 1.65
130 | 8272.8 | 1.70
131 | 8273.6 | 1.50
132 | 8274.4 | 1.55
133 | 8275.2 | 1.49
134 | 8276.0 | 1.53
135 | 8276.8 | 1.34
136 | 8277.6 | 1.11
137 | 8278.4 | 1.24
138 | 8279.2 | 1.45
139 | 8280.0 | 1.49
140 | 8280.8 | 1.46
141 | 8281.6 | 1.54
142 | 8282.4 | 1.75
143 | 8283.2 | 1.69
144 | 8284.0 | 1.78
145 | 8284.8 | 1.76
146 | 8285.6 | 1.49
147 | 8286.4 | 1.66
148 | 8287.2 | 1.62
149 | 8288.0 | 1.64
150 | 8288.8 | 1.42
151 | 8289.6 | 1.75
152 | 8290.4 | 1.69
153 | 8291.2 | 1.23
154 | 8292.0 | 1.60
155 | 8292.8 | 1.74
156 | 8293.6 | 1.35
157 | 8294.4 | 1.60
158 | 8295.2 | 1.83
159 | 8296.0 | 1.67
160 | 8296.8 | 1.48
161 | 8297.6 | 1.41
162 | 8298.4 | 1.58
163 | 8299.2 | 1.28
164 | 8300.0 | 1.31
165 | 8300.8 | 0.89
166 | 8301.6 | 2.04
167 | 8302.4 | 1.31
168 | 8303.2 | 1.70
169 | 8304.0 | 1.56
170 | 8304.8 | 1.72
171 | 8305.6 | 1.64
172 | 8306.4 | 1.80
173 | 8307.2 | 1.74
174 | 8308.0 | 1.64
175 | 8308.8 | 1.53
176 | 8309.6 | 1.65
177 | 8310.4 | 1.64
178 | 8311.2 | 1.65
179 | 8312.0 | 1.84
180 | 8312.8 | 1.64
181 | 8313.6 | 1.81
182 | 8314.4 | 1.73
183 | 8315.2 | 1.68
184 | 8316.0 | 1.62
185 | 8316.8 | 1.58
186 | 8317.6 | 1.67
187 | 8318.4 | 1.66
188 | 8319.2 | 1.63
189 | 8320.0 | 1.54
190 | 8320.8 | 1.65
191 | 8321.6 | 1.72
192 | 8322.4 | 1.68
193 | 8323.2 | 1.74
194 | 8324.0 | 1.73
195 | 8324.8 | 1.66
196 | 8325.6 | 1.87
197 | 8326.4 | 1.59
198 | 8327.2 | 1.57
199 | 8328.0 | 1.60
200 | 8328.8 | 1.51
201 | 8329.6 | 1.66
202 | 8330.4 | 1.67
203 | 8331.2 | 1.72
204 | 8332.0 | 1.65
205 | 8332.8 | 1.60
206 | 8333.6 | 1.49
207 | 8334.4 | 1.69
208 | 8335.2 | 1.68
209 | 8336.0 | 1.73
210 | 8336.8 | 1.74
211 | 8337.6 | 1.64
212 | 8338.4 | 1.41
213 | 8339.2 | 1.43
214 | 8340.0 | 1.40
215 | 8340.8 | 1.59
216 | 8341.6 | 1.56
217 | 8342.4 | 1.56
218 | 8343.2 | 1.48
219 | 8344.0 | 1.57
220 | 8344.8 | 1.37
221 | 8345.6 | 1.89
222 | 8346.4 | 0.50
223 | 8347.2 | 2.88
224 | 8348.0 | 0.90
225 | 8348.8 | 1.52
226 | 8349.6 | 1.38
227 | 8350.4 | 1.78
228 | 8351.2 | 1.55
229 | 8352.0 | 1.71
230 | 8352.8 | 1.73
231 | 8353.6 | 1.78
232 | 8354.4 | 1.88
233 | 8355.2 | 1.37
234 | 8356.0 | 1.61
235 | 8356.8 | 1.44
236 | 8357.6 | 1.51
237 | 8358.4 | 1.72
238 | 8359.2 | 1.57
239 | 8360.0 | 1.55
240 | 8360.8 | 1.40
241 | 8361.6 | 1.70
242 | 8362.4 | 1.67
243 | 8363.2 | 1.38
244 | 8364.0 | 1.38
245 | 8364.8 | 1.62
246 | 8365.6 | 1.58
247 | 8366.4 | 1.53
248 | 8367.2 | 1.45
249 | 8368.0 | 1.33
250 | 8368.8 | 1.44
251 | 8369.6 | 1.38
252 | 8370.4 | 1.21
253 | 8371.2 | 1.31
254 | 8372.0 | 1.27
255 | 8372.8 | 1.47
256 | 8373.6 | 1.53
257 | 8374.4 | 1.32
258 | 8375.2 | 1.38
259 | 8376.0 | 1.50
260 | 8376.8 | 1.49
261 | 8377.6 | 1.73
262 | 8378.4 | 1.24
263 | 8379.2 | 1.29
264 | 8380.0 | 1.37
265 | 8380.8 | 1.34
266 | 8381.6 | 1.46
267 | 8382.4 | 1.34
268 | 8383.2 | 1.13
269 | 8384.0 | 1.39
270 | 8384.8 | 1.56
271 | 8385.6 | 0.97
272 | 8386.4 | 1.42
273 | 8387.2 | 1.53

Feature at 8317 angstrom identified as Mg II 2798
